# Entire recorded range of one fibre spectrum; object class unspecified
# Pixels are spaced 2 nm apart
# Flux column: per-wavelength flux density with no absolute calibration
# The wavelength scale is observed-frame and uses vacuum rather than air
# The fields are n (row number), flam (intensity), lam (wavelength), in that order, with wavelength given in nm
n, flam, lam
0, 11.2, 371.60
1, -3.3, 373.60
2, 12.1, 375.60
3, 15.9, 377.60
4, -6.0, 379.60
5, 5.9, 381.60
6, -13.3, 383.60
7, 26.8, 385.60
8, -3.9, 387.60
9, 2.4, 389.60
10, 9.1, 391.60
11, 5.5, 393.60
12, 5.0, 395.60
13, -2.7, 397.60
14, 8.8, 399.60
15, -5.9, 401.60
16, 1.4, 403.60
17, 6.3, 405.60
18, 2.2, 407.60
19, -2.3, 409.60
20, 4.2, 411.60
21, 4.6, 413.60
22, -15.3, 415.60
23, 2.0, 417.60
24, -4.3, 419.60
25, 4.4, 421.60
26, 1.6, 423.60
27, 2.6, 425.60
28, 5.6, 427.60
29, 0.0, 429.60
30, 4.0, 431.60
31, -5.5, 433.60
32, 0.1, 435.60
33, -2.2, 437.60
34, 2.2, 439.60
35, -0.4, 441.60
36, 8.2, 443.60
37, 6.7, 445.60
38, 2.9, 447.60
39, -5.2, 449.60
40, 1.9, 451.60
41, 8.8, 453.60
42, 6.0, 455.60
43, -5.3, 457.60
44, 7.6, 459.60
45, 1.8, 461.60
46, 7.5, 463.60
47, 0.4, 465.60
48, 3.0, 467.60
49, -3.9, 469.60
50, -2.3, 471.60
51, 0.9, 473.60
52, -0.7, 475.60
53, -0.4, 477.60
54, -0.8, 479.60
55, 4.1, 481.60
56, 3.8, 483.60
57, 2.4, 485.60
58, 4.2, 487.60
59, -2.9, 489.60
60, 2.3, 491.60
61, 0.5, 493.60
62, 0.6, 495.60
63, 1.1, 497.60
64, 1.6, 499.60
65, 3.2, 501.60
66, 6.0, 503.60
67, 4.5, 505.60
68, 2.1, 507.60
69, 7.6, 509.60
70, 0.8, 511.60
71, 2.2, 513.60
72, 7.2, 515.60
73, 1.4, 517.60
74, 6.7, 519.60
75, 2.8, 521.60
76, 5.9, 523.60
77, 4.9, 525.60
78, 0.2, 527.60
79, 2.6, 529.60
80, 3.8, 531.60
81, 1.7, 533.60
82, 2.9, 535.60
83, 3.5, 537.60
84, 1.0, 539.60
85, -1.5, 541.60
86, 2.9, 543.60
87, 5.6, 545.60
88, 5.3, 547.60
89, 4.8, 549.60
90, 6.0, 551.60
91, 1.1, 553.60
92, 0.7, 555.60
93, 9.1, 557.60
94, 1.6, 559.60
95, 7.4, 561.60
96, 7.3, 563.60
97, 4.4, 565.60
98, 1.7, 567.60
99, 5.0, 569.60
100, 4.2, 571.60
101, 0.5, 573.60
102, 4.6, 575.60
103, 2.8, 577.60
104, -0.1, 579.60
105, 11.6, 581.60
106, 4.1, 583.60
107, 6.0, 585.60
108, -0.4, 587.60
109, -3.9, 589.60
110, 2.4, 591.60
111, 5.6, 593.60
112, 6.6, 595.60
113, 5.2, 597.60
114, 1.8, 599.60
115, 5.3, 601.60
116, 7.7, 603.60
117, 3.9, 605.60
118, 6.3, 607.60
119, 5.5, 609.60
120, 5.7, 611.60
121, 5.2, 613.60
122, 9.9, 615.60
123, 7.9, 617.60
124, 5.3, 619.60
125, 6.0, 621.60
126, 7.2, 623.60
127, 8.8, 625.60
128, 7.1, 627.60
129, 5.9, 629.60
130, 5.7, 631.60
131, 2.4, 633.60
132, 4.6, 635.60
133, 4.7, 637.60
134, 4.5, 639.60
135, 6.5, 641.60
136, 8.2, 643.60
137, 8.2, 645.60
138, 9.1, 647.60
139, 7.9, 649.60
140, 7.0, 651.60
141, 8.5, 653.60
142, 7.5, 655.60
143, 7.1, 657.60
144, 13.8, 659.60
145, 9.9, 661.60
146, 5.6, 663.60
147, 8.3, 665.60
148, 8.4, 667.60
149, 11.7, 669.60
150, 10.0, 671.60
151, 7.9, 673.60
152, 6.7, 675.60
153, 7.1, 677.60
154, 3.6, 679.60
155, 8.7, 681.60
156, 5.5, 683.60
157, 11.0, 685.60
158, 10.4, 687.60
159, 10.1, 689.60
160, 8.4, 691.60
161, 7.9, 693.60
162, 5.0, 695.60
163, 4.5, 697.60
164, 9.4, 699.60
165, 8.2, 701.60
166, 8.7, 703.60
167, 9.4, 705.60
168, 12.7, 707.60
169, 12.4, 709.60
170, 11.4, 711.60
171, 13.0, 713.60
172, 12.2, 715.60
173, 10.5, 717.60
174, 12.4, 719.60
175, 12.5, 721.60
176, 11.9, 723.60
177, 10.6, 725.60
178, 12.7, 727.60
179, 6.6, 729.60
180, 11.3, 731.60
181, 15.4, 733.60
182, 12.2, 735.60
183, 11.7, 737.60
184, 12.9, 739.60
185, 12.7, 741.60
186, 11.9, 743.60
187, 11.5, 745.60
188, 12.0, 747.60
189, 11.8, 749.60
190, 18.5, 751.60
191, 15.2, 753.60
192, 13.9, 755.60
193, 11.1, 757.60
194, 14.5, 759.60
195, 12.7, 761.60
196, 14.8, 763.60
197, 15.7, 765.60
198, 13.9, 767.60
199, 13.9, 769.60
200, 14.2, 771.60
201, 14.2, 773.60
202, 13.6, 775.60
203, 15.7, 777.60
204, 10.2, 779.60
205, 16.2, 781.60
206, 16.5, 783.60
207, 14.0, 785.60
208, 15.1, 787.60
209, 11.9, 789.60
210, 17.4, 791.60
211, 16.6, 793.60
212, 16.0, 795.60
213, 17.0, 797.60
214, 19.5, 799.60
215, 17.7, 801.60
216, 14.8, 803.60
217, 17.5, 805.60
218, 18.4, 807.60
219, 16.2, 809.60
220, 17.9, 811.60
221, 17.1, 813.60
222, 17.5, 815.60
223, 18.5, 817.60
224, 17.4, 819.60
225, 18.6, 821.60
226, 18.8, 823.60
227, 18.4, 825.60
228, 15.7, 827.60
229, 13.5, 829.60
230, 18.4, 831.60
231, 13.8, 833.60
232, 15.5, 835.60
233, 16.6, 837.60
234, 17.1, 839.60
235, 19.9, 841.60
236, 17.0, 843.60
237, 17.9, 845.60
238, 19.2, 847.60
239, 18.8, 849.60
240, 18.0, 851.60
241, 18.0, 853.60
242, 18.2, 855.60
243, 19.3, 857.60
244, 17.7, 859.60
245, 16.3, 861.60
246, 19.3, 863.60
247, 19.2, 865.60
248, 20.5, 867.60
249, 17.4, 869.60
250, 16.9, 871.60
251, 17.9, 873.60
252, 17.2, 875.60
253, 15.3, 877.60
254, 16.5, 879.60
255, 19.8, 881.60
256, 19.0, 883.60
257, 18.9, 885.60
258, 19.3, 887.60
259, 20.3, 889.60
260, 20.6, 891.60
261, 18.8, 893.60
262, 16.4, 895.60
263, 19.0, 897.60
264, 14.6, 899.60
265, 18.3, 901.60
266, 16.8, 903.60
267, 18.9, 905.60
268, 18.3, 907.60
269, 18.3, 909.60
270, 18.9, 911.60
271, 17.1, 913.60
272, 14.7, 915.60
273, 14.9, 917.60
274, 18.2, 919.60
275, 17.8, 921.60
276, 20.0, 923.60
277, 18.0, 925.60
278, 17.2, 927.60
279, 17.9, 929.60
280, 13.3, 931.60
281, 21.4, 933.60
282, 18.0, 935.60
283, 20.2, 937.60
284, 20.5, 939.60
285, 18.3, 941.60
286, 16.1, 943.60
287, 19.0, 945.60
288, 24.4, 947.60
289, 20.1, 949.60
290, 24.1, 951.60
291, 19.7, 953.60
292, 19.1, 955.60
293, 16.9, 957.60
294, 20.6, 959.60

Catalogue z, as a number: 0.77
